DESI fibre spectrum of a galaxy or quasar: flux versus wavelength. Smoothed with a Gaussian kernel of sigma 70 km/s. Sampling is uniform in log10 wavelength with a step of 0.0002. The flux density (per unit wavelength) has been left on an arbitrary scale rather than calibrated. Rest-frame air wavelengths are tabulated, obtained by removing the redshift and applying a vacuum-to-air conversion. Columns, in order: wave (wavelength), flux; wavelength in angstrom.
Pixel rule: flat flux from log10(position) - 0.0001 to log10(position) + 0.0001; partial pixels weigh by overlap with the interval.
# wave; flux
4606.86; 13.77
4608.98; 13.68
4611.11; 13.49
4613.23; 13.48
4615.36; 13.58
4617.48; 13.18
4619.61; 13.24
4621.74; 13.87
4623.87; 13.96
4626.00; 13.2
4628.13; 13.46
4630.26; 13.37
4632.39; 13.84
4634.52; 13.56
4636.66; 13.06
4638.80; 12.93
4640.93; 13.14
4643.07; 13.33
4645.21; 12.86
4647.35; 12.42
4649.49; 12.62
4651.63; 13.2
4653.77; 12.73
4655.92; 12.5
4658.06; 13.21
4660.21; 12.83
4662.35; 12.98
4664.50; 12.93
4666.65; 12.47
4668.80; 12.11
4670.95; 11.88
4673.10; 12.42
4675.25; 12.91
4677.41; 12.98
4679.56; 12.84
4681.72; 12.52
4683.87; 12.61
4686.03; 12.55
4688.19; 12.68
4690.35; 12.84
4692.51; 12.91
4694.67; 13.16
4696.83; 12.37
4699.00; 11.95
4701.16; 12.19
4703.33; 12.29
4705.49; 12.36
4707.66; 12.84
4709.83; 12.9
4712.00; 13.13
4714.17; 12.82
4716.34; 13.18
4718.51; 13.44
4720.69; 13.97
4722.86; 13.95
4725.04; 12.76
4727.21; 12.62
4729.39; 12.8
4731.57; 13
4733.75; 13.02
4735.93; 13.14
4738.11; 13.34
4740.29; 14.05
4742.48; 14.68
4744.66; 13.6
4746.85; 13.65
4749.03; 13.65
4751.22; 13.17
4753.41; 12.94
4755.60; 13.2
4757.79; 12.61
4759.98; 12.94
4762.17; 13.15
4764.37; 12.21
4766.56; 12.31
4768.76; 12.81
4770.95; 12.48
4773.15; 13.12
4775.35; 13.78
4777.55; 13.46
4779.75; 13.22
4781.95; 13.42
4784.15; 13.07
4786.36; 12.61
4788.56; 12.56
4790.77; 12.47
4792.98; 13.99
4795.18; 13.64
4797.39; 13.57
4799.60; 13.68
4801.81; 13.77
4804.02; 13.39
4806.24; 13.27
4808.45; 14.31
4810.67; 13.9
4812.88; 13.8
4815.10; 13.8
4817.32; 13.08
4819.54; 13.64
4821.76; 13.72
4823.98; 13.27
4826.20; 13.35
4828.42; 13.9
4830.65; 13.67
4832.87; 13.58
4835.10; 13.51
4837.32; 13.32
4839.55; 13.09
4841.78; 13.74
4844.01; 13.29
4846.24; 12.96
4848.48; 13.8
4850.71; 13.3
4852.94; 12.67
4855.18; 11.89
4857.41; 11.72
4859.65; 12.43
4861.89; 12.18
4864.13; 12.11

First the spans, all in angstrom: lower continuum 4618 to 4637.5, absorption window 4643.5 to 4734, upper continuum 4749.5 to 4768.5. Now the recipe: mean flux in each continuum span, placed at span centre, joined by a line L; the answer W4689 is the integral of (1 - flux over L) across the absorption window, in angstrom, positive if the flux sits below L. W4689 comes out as 2.8 angstrom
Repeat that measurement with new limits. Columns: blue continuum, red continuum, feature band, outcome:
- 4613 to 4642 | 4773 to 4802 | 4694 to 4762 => 1.31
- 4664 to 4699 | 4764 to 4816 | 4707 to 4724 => -0.62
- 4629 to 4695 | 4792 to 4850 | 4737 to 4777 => 0.22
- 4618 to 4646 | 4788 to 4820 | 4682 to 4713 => 1.87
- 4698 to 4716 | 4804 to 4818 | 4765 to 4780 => 0.33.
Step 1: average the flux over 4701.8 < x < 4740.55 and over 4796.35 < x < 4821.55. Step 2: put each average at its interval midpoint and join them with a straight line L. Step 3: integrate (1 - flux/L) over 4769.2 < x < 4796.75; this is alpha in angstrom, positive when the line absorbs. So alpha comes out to 0.7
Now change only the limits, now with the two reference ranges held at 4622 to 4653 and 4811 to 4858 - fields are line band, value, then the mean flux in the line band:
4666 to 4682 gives 0.9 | 12.5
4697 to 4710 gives 0.9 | 12.4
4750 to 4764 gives 0.3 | 13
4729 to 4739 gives 0.1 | 13.1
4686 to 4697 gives 0.4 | 12.8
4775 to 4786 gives 0.0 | 13.3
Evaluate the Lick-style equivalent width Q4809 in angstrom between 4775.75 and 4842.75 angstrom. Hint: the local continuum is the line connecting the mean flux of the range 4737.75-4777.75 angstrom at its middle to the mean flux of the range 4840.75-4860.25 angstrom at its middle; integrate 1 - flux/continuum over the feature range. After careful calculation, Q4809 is -2.3 angstrom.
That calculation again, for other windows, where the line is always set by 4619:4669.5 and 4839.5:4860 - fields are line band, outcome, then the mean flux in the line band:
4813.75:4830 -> -0.79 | 13.5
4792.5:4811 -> -1.10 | 13.7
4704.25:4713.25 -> 0.15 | 12.8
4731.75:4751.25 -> -0.89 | 13.6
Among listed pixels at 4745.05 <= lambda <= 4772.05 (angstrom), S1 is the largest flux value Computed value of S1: 13.65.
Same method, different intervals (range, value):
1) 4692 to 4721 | 13.97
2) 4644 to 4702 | 13.21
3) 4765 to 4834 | 14.31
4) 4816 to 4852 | 13.9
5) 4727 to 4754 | 14.68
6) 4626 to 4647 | 13.84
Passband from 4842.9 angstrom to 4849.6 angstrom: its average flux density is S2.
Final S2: 13.3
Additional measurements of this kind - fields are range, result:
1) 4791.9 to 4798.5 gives 13.7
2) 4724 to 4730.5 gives 12.7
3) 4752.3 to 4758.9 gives 12.9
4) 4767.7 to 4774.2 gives 12.8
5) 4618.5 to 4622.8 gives 13.5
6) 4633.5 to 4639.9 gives 13.2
